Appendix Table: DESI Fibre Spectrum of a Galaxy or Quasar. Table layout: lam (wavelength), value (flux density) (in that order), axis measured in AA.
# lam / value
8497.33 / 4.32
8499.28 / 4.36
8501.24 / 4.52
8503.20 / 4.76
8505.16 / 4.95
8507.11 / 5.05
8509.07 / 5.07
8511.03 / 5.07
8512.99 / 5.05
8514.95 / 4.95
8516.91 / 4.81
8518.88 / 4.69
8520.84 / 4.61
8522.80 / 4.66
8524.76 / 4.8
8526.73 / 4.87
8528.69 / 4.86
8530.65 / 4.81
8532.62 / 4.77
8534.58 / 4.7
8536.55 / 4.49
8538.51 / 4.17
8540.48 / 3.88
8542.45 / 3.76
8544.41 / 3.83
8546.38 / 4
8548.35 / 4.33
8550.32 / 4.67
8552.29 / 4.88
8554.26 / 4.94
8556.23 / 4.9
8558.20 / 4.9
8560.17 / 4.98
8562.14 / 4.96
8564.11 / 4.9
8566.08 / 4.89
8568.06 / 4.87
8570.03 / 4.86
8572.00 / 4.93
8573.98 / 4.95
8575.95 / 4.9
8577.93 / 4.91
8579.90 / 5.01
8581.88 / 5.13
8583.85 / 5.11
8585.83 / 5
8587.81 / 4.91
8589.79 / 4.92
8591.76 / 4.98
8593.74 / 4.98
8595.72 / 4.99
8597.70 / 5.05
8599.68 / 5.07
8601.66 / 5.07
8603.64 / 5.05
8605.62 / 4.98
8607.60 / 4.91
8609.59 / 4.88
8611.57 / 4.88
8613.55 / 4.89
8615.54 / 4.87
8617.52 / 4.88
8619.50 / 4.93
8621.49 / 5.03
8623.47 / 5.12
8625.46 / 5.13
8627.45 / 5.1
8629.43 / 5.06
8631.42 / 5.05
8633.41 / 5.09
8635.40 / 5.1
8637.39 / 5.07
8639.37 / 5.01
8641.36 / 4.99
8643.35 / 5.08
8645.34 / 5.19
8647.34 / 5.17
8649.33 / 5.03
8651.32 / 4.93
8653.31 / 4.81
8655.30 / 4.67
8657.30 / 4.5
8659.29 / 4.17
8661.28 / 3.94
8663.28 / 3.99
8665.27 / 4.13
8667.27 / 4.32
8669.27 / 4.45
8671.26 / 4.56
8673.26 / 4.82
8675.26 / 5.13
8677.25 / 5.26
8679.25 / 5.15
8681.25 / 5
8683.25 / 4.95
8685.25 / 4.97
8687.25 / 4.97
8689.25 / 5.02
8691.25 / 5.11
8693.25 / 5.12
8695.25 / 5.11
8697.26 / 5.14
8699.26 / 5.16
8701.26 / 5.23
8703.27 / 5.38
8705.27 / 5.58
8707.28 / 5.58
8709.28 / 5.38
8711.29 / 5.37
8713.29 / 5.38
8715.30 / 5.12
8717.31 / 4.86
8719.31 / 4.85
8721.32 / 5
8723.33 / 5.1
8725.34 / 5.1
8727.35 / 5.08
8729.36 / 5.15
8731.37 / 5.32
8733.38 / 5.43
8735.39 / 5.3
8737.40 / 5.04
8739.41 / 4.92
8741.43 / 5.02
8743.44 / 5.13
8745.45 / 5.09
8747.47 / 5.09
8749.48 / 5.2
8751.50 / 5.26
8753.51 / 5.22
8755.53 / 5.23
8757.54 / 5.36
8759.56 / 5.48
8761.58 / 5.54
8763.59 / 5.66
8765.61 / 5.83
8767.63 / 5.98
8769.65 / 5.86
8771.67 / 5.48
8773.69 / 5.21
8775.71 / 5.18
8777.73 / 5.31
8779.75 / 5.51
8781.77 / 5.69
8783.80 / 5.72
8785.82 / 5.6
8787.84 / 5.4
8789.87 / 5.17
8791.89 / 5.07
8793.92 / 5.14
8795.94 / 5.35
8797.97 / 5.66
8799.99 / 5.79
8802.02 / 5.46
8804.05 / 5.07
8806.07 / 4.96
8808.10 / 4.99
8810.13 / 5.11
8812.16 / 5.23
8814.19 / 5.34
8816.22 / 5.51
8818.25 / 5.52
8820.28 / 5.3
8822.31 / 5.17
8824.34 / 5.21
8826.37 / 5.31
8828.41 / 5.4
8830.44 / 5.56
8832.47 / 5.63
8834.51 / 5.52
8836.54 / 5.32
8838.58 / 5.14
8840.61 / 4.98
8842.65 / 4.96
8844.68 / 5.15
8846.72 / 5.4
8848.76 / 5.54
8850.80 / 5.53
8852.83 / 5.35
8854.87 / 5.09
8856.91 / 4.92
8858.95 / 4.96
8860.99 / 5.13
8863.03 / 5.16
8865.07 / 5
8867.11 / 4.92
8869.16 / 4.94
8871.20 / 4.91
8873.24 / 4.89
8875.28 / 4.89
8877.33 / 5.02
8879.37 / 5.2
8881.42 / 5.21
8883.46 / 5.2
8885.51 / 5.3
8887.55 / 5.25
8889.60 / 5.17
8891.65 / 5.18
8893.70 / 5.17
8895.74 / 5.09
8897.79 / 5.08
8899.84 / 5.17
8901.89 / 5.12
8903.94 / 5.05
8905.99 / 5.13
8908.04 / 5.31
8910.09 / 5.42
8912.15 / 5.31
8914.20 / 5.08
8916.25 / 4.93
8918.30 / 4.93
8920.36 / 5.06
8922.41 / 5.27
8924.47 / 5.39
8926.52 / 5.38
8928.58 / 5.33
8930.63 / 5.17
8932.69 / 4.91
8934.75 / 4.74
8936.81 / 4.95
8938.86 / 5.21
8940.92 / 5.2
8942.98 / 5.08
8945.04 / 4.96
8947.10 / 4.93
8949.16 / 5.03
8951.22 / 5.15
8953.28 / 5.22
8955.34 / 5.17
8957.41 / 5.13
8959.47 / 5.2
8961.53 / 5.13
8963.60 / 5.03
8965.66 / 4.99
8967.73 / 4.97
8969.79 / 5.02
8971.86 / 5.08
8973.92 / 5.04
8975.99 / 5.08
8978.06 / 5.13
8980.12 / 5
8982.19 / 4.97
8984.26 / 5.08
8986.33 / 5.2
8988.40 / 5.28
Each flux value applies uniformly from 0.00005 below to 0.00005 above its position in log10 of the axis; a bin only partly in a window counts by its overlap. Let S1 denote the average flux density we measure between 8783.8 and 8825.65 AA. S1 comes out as 5.31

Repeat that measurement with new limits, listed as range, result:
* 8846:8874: 5.12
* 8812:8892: 5.21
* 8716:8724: 4.95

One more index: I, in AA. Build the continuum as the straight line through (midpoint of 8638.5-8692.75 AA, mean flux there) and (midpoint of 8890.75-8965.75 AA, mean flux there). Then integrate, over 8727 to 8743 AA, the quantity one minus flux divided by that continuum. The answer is -0.9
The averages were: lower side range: 4.79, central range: 5.16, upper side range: 5.13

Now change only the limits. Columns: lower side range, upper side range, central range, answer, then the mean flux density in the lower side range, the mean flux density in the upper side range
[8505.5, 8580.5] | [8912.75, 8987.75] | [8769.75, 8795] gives -2.3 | 4.73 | 5.09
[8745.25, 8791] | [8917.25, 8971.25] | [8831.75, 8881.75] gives 1.2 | 5.44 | 5.1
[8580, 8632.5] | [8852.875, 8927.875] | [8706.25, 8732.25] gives -0.7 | 5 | 5.12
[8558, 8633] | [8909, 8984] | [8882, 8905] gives -0.4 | 4.98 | 5.1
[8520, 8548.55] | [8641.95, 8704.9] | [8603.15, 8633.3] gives -1.9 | 4.44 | 4.86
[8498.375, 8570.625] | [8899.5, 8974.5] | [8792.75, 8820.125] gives -1.9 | 4.69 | 5.11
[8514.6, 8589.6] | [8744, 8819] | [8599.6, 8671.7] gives 1.8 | 4.73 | 5.38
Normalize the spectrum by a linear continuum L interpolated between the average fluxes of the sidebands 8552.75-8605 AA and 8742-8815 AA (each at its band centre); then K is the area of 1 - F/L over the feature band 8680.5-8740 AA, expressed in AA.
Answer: 0.8 AA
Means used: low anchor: 4.97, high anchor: 5.37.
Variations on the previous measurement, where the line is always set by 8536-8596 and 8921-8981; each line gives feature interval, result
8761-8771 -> -1.7 AA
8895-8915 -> -0.5 AA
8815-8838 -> -1.9 AA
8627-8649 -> -1.3 AA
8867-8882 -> 0.1 AA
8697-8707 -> -1.0 AA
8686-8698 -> -0.5 AA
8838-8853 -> -0.8 AA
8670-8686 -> -0.4 AA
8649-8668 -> 1.6 AA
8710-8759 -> -2.6 AA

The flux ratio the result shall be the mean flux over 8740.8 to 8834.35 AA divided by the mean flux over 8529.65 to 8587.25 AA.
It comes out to 1.14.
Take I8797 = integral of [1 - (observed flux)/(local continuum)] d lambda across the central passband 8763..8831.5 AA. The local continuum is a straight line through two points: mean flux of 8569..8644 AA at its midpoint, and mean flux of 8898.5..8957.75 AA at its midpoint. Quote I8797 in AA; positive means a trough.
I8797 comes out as -4.4 AA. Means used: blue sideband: 5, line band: 5.4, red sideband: 5.13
